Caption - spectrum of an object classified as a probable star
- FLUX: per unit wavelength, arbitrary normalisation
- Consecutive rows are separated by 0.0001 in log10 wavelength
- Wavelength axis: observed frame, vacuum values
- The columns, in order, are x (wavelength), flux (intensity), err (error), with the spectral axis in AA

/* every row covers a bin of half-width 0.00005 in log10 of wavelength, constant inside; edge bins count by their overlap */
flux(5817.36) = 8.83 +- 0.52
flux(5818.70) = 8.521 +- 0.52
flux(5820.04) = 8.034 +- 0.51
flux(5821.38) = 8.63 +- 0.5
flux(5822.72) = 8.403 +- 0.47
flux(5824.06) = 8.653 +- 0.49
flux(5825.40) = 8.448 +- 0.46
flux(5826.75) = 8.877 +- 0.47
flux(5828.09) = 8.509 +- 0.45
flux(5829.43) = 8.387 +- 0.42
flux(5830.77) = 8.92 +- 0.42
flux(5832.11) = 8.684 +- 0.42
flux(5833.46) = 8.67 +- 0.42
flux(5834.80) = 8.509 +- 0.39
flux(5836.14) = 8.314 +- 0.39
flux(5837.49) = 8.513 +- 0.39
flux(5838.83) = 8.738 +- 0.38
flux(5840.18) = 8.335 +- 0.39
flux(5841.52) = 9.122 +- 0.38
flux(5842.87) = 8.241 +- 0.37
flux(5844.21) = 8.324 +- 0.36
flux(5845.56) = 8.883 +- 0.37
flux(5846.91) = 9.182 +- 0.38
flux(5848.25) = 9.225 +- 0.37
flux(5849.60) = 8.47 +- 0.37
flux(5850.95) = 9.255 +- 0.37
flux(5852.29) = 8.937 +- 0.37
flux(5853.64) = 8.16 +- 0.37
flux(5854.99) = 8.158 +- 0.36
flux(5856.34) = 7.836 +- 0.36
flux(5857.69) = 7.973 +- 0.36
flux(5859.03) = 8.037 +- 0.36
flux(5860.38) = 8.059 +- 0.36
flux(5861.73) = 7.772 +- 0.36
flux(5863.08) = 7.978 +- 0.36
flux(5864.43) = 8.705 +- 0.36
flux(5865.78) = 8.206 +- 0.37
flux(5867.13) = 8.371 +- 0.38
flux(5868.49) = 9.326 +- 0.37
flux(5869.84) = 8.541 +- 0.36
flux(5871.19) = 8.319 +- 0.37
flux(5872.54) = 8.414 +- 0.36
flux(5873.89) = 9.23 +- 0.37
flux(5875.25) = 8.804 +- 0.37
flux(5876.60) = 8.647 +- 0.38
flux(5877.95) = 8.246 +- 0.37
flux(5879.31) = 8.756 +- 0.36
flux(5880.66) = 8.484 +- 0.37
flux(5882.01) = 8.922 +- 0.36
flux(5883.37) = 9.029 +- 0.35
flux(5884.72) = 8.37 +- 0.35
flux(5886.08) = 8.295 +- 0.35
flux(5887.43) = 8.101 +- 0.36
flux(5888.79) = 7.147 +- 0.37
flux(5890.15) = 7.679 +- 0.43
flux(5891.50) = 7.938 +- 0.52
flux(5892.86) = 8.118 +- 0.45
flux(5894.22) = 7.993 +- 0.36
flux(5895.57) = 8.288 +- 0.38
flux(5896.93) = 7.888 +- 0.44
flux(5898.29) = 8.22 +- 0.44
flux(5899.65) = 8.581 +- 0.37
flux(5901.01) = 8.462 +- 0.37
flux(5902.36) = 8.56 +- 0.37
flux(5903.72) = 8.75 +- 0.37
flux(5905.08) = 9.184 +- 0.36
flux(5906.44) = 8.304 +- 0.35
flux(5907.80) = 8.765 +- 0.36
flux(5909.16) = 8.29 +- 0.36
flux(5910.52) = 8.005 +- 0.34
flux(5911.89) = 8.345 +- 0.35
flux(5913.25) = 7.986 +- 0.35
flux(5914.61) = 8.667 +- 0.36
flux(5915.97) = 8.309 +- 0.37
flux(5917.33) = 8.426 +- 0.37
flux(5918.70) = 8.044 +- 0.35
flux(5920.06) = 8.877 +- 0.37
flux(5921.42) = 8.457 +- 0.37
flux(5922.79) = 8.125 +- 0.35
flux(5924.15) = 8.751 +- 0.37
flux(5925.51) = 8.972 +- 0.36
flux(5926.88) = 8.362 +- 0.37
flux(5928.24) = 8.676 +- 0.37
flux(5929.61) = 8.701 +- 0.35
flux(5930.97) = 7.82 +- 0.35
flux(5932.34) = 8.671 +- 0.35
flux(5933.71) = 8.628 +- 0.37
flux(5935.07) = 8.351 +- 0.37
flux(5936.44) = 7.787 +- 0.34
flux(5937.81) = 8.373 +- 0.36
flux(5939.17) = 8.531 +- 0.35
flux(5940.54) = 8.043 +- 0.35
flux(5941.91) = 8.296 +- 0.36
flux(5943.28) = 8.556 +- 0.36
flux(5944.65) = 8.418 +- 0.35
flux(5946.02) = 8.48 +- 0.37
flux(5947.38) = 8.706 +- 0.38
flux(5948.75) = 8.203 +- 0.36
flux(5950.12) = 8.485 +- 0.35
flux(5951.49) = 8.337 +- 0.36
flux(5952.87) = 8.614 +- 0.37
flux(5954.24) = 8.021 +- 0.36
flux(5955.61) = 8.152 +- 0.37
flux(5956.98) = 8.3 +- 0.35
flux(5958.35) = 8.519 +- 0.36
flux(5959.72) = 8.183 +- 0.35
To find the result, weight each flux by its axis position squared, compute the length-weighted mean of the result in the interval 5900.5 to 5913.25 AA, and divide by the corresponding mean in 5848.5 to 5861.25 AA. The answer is 1.04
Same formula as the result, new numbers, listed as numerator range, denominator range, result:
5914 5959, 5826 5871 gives 1.02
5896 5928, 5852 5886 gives 1.02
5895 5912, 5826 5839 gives 1.00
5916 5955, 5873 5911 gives 1.02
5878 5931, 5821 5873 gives 1.00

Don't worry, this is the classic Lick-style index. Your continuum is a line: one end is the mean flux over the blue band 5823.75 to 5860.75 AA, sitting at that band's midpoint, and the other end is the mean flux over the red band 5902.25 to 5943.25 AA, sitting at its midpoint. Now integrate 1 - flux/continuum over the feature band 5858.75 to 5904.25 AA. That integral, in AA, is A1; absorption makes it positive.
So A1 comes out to 0.7 AA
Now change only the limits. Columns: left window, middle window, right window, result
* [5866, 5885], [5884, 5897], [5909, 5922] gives 0.85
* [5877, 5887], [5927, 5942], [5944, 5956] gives 0.13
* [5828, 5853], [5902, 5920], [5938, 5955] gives 0.10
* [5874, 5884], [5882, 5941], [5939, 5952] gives 1.45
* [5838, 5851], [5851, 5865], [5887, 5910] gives 0.68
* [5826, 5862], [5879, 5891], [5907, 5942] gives 0.24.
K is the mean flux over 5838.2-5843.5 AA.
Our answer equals 8.6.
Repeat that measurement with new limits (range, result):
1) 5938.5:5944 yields 8.35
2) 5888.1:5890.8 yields 7.39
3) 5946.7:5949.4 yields 8.47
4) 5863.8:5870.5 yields 8.62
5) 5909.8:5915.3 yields 8.25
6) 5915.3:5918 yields 8.37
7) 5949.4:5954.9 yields 8.35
